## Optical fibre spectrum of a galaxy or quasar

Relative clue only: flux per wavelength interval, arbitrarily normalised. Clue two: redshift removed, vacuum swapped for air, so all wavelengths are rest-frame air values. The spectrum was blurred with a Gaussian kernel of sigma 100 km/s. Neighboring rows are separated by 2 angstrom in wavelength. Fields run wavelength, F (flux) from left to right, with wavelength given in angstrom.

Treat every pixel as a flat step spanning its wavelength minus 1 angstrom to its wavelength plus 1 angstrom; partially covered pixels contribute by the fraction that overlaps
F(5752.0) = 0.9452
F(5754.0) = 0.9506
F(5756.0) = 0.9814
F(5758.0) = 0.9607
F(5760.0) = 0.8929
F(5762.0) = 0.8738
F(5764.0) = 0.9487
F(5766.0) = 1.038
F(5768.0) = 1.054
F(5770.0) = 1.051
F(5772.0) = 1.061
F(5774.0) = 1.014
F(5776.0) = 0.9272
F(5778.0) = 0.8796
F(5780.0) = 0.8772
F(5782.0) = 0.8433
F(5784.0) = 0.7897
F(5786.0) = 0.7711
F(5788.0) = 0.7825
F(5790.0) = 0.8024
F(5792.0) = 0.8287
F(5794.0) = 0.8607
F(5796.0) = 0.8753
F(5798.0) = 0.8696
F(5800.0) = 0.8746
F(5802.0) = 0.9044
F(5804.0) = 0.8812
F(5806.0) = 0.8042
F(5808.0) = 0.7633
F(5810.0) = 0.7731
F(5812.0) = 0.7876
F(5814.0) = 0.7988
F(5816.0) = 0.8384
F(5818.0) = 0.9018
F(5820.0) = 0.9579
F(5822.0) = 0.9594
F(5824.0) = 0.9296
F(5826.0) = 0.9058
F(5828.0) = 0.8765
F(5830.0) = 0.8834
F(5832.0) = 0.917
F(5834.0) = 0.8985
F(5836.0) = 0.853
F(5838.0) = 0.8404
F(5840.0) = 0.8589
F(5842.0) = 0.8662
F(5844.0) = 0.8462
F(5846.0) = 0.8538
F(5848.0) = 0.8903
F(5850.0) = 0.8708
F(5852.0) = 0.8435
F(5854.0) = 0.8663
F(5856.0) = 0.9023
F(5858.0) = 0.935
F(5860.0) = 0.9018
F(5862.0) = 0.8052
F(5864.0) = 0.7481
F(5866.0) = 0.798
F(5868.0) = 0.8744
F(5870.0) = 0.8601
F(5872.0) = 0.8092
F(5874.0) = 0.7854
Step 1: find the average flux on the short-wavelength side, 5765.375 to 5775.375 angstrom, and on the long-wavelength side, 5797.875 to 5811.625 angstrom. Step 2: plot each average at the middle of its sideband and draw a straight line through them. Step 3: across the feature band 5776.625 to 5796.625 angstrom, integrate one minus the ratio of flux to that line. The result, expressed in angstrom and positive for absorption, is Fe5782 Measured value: 2.3 angstrom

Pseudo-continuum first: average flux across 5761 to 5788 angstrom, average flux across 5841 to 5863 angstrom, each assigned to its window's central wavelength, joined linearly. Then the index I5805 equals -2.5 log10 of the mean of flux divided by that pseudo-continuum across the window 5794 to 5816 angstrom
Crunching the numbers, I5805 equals 0.09 mag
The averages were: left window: 0.927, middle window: 0.835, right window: 0.871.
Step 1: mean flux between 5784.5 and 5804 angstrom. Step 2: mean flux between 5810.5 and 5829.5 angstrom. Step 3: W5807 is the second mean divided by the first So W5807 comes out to 1.0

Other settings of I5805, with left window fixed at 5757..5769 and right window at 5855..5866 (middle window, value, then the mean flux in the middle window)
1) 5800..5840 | 0.038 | 0.867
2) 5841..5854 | 0.007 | 0.862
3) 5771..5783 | 0.014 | 0.934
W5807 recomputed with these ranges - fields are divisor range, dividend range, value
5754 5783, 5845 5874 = 0.89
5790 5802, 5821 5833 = 1.06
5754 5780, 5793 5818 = 0.87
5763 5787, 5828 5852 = 0.93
